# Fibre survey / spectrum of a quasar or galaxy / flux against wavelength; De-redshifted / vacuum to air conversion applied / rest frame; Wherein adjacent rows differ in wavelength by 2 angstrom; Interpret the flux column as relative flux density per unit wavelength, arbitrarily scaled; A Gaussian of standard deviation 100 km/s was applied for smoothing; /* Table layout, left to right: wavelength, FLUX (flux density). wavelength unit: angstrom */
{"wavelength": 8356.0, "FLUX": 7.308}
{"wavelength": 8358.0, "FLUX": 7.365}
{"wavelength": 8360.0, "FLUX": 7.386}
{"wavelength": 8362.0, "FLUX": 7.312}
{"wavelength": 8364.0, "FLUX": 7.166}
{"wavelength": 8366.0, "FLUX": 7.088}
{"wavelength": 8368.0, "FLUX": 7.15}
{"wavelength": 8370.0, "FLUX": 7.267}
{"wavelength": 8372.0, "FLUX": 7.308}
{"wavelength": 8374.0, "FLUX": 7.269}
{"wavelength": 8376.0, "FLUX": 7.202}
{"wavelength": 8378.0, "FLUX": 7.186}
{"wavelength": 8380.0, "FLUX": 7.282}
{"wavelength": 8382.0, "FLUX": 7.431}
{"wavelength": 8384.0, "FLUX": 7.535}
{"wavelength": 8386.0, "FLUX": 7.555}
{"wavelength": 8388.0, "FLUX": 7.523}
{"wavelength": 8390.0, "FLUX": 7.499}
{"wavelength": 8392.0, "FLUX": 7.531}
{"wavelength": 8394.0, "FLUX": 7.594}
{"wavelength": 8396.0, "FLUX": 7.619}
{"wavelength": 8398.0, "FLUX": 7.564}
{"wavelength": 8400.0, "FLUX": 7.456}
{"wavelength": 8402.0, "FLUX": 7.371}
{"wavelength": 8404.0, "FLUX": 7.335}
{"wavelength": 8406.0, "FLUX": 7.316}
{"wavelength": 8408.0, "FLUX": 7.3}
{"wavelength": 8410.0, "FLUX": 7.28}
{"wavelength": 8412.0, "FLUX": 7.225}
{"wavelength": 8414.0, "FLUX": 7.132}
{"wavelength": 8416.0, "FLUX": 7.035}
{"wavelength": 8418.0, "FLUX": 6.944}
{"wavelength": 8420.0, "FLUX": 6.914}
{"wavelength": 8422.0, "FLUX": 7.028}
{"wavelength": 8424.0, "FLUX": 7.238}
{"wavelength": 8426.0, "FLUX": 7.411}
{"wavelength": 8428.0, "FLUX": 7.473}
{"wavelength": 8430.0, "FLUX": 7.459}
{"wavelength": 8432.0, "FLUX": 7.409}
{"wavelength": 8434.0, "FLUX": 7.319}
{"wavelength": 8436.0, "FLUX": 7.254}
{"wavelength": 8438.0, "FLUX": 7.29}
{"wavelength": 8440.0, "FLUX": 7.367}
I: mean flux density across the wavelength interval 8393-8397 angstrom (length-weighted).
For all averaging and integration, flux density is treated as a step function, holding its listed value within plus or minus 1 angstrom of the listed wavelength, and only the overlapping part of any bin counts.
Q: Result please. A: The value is 7.61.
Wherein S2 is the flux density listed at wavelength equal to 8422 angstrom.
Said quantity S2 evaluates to 7.028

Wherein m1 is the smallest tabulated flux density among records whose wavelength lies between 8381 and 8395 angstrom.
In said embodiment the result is 7.431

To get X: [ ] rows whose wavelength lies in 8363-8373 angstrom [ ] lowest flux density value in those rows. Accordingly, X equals 7.088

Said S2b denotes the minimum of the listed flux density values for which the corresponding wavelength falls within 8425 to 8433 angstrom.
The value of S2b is 7.409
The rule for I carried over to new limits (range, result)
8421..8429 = 7.29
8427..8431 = 7.47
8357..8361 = 7.38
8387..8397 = 7.55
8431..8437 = 7.33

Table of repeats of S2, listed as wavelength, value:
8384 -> 7.535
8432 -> 7.409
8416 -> 7.035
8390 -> 7.499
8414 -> 7.132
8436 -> 7.254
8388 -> 7.523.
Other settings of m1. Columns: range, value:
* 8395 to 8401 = 7.456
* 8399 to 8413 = 7.225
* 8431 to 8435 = 7.319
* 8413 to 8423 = 6.914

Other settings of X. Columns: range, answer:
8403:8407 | 7.316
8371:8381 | 7.186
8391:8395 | 7.531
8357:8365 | 7.166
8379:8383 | 7.282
